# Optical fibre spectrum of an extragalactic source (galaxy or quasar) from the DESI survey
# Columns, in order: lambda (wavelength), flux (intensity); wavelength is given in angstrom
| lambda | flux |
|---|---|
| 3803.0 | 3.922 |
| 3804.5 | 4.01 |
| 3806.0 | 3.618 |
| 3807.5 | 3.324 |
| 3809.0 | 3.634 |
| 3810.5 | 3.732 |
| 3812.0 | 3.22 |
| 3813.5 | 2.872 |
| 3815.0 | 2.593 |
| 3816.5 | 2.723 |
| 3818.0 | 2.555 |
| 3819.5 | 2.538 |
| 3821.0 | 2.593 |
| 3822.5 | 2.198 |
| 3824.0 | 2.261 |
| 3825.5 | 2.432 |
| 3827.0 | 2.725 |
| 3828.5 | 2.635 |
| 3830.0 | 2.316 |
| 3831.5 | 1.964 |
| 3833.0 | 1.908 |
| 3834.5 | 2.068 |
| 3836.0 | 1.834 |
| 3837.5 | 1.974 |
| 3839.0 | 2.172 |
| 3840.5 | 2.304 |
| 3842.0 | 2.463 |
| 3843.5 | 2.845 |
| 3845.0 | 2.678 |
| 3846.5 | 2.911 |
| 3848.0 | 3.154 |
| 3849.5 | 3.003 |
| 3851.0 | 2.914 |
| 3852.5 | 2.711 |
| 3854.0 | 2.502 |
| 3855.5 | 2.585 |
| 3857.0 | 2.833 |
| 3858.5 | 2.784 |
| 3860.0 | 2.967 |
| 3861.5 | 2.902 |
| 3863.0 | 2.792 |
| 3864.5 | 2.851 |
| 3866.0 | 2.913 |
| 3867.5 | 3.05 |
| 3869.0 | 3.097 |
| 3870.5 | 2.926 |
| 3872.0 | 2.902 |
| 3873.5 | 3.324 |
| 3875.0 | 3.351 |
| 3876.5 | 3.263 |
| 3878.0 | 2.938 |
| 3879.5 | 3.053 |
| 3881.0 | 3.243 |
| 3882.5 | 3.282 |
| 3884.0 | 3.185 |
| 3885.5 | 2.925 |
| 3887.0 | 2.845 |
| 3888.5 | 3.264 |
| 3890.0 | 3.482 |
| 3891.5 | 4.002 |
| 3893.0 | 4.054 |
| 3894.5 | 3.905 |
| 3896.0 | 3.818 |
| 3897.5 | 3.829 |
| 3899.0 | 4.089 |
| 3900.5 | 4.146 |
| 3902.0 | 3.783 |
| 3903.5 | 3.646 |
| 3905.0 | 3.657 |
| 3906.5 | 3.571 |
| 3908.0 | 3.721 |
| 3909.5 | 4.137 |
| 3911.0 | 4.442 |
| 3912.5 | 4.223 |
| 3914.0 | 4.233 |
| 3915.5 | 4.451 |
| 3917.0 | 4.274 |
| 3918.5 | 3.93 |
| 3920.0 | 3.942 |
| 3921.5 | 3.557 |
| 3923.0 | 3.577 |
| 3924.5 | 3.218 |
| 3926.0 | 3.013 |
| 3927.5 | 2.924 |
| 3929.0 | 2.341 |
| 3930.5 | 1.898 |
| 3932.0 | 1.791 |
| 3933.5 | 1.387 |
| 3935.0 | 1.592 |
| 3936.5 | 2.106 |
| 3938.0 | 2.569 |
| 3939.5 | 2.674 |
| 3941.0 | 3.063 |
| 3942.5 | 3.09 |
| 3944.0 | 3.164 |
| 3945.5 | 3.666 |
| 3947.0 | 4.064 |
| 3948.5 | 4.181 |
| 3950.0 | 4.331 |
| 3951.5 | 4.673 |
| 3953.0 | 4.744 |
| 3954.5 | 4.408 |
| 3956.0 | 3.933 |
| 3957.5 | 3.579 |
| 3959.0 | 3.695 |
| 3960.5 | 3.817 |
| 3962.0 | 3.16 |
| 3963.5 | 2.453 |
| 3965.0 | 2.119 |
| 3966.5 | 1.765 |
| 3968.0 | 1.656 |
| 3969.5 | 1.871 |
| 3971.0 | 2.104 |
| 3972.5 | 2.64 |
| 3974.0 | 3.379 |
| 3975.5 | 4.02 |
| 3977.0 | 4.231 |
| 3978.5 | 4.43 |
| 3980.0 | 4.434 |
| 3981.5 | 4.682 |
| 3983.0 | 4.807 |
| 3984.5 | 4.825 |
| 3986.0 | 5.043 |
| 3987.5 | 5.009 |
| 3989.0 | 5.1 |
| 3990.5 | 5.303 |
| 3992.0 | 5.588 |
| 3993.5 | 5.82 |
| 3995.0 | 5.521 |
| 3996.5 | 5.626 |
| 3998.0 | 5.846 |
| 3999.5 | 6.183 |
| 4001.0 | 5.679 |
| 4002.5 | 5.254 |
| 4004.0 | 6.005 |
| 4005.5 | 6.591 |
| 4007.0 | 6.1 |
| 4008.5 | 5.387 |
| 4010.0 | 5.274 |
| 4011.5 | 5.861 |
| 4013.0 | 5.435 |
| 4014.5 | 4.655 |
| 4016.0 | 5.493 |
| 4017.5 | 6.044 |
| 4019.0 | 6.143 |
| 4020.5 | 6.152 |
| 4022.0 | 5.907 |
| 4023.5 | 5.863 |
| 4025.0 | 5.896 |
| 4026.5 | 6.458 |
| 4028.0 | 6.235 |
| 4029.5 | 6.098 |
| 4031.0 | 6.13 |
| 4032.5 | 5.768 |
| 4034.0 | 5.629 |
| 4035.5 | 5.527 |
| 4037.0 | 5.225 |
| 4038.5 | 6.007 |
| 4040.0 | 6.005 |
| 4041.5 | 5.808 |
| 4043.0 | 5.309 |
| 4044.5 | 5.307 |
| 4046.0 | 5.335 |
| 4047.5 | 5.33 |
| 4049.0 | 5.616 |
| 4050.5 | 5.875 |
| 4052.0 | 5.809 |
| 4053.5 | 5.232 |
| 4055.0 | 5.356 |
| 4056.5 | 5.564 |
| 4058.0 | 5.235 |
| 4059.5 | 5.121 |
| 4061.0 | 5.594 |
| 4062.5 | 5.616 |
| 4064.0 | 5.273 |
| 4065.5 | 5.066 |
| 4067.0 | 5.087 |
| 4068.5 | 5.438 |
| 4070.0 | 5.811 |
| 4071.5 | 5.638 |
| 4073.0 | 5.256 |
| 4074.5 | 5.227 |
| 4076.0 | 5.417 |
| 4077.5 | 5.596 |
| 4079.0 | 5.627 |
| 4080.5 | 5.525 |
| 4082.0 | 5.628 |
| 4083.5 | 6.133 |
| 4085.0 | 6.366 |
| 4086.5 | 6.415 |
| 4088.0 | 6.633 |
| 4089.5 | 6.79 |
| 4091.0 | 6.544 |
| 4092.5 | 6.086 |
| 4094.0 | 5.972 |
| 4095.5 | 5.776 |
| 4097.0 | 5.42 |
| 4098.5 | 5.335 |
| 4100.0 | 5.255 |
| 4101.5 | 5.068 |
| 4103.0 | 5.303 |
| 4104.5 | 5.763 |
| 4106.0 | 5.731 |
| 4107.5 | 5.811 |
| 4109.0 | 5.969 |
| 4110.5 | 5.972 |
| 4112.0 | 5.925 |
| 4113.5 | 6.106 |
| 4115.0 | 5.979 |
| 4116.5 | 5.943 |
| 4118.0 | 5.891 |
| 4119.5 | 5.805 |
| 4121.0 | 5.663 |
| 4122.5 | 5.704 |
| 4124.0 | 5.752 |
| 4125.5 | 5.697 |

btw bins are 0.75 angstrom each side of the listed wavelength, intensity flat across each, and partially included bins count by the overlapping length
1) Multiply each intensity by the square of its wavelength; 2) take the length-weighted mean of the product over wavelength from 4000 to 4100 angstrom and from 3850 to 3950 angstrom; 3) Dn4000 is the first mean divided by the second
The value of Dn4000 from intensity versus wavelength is 1.89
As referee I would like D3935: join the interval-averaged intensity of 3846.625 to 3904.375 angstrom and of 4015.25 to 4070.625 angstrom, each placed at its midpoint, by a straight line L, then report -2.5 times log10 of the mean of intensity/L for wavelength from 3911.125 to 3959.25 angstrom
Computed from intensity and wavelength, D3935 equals 0.20 mag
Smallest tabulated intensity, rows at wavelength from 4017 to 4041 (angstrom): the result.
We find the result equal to 5.225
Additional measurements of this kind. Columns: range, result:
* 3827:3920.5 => 1.834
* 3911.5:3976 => 1.387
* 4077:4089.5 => 5.525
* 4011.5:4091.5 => 4.655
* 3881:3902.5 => 2.845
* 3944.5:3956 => 3.666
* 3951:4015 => 1.656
